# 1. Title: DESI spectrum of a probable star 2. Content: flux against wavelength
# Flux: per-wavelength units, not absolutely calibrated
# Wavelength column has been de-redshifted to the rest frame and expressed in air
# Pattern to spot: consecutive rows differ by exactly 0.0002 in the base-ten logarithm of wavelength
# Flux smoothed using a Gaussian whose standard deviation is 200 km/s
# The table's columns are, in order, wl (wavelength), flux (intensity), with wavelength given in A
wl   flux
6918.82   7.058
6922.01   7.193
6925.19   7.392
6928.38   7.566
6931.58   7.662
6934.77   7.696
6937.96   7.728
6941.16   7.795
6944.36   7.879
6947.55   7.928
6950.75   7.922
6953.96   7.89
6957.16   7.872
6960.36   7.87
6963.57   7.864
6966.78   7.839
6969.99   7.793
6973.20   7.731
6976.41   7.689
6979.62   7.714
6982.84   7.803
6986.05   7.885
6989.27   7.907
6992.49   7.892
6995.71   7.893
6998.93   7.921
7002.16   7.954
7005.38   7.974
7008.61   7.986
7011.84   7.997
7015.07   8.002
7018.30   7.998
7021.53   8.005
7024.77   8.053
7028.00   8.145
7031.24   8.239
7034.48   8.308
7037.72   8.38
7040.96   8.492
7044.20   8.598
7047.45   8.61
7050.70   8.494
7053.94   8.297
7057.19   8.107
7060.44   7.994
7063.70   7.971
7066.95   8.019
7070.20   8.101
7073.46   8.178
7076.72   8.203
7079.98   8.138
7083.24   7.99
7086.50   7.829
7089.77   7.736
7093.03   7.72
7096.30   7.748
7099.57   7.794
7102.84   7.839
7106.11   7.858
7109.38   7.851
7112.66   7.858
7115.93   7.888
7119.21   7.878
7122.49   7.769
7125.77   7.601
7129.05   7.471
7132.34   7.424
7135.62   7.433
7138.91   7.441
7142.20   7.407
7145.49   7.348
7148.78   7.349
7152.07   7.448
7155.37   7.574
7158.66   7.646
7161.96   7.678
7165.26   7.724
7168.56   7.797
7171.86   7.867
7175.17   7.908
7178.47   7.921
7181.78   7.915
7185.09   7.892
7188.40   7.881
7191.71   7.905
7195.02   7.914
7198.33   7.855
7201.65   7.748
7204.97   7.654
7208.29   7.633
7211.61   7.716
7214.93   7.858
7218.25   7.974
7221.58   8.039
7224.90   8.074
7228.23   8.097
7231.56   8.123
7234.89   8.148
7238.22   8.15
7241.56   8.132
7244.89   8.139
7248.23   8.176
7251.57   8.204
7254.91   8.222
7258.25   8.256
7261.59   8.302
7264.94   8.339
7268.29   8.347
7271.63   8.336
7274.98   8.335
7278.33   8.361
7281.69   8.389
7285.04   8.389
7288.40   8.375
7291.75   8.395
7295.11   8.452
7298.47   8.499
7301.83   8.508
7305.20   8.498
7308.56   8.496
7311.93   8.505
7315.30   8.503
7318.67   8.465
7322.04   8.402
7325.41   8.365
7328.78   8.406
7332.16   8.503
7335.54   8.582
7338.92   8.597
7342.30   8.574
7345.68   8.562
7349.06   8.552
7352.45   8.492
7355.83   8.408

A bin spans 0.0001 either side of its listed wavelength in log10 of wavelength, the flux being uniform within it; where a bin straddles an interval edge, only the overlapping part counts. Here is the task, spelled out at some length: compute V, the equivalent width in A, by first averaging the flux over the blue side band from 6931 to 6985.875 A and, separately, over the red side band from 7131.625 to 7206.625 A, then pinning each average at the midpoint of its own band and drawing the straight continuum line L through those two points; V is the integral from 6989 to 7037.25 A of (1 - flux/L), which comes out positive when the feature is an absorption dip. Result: -1.6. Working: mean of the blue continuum 7.81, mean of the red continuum 7.69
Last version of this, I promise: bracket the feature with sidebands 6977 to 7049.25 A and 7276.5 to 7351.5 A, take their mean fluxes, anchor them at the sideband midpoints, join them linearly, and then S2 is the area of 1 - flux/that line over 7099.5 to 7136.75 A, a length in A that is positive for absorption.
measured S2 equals 2.2 A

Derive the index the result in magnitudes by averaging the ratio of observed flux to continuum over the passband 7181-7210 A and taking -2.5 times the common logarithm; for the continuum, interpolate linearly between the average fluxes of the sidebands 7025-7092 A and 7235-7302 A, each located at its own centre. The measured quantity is 0.06 mag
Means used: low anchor 8.18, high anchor 8.31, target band 7.82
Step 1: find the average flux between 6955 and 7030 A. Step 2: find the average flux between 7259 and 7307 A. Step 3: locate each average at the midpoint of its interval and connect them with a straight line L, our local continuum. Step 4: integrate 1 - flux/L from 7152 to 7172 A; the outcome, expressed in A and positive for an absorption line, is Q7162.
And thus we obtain 1.2 A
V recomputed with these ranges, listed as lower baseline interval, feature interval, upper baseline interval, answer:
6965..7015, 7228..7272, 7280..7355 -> 0.7 A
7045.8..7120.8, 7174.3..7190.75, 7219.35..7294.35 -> 0.5 A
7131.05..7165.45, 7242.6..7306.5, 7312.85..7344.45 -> -1.2 A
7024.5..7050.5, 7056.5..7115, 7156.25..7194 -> 1.8 A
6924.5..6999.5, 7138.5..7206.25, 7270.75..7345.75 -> 4.0 A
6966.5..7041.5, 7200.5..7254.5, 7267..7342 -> 2.1 A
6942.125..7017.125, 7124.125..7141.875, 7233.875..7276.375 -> 1.3 A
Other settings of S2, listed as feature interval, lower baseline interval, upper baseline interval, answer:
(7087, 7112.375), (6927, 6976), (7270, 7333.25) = 0.8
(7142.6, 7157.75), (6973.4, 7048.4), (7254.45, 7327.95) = 1.5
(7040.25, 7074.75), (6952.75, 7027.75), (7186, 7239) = -1.5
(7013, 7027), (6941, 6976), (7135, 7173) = -0.5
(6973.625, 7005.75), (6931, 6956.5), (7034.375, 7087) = 0.5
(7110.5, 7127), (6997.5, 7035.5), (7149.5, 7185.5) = 0.1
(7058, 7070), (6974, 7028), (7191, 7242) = -0.1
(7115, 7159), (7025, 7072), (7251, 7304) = 4.0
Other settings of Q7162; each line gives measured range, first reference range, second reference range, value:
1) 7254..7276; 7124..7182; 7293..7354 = -0.3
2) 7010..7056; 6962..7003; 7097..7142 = -2.8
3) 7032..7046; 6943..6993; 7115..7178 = -1.2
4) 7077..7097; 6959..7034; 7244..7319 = 0.4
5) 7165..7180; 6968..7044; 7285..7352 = 0.7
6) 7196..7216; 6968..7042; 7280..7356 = 1.3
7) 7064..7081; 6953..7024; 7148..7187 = -0.7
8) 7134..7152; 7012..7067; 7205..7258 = 1.6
